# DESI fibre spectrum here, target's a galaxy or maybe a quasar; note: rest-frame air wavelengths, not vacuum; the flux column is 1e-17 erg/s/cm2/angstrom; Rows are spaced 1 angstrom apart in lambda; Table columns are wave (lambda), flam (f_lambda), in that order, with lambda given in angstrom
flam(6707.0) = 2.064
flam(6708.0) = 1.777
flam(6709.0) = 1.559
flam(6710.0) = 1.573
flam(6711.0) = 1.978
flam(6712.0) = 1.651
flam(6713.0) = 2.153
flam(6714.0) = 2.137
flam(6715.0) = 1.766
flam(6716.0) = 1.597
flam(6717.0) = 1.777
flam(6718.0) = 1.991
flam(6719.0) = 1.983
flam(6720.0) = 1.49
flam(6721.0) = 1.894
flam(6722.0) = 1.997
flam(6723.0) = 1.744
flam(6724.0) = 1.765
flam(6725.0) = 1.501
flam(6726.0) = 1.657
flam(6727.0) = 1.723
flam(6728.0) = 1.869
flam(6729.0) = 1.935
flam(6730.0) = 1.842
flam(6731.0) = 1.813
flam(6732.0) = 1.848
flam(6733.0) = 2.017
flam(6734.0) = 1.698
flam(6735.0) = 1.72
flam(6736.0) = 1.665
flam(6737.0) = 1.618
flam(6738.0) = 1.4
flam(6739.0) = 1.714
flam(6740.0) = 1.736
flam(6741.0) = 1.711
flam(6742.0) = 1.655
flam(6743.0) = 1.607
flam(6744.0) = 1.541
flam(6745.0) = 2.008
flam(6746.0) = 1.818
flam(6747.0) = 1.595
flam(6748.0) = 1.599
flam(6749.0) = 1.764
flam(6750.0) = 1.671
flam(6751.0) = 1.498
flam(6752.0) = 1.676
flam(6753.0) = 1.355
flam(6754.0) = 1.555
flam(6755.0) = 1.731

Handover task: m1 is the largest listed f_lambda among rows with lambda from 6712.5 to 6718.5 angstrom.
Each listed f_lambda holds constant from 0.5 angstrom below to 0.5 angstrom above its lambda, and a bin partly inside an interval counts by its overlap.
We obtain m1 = 2.153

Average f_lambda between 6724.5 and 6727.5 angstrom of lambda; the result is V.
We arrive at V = 1.63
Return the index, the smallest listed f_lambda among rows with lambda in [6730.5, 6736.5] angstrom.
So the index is 1.665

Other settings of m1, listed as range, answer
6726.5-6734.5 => 2.017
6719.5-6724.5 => 1.997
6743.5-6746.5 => 2.008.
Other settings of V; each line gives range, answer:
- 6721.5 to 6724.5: 1.84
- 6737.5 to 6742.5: 1.64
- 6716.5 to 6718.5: 1.88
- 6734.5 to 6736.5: 1.69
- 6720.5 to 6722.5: 1.95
